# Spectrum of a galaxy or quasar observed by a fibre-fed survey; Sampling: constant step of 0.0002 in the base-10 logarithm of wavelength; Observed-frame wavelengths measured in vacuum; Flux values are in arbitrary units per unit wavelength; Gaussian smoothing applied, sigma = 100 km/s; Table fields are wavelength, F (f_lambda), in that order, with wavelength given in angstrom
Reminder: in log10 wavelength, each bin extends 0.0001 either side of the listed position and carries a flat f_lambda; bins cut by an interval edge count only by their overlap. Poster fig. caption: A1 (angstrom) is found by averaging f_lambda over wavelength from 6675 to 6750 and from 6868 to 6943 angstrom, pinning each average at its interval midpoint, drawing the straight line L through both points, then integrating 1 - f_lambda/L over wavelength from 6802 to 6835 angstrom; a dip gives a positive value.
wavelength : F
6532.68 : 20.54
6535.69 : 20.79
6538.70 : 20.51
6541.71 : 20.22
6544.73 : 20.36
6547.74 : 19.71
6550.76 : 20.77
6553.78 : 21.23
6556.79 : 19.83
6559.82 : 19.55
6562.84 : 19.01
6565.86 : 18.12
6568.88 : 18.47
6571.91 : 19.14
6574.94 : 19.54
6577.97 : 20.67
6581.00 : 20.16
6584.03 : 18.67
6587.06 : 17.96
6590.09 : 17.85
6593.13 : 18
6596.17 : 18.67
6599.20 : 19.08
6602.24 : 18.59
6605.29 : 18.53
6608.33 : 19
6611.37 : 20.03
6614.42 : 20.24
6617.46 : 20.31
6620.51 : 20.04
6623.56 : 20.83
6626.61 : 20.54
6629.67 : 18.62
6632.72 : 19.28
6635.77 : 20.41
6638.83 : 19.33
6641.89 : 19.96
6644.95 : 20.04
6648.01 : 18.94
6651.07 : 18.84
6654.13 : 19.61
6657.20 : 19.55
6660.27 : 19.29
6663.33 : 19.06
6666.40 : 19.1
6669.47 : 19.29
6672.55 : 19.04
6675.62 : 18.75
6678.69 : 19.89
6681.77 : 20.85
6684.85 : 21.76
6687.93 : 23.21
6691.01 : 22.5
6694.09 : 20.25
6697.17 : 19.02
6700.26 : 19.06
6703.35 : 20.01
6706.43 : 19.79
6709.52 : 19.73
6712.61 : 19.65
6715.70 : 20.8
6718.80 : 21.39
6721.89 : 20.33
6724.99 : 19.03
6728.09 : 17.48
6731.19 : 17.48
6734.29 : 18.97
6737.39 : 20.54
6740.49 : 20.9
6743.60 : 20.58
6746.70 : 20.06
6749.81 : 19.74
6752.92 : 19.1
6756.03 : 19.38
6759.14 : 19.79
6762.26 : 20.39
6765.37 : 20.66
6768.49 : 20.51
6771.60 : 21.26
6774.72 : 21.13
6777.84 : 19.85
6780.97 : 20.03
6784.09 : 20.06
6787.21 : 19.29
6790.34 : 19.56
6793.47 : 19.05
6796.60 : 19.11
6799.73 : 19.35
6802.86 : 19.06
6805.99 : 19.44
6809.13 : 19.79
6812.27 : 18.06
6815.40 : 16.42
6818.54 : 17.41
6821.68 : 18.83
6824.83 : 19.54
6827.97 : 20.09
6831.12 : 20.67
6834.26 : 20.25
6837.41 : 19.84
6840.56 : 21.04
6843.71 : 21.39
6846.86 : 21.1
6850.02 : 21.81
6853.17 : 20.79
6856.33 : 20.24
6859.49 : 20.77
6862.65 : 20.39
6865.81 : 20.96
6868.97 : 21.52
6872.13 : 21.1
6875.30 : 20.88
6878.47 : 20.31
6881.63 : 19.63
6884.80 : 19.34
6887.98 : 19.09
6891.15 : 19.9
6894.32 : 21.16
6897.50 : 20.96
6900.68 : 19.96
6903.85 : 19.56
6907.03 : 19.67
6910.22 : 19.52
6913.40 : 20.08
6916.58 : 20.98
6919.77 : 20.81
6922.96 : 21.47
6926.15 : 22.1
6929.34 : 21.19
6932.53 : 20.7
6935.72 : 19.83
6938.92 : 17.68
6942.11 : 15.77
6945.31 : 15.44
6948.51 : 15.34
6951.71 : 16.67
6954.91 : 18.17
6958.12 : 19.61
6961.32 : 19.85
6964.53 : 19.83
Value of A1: 1.8 angstrom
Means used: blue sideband 20.1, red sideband 20.2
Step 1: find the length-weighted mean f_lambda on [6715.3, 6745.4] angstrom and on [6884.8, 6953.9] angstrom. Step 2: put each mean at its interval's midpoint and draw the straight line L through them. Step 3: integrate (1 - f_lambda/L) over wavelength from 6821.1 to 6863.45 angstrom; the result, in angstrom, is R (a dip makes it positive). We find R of -2.15 angstrom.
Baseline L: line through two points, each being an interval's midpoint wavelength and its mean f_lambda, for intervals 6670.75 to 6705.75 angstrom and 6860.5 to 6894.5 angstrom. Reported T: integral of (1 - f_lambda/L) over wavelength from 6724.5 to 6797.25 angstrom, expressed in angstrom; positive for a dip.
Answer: 2.15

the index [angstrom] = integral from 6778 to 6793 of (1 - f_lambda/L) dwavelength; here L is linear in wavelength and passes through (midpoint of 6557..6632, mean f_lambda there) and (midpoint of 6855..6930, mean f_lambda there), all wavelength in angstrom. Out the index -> 0.3 angstrom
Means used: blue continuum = 19.2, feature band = 19.7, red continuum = 20.5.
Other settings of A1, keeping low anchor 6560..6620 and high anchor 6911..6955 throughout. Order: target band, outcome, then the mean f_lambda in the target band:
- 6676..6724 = -3.6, 20.5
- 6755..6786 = -2.0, 20.3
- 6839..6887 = -4.2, 20.7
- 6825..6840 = -0.9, 20.2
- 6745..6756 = -0.3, 19.6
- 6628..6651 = -0.5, 19.5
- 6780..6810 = -0.6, 19.5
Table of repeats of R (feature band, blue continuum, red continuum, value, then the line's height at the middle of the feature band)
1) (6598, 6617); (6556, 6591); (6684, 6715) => 0.2 angstrom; 19.5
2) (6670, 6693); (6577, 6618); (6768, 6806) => -1.6 angstrom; 19.4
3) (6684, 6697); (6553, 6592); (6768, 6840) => -1.5 angstrom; 19.4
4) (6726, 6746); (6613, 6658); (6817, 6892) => 0.7 angstrom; 20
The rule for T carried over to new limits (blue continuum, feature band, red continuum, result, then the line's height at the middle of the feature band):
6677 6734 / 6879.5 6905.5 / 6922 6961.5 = -1.4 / 19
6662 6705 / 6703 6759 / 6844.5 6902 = 1.5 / 20.2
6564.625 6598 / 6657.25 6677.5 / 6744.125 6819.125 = 0.0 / 19.2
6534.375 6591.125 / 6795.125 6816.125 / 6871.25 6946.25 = 1.0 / 19.8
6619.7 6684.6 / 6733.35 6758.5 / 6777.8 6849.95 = -0.4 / 19.6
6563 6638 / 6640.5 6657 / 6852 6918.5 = 0.0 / 19.5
